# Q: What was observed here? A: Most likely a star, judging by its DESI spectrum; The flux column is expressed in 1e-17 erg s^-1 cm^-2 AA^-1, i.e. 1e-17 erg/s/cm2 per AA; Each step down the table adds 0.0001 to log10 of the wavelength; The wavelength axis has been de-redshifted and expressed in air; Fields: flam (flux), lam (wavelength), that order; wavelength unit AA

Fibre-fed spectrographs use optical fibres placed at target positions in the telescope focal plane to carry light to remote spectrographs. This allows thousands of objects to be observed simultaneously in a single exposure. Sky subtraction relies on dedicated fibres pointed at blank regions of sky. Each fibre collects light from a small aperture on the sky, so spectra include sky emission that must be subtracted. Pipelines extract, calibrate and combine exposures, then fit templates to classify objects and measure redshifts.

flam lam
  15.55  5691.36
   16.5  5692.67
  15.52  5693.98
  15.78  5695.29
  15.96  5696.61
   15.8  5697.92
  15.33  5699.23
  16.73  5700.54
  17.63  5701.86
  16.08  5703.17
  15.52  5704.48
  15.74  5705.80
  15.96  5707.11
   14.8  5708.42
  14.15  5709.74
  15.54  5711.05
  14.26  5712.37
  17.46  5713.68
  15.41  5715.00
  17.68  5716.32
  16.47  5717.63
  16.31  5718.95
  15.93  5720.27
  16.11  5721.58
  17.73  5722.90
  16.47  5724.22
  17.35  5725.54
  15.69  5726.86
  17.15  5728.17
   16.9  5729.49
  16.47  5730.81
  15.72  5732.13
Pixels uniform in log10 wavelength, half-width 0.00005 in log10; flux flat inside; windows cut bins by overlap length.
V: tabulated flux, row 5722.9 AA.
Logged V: 17.73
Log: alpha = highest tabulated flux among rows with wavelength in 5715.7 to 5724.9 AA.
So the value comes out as 17.73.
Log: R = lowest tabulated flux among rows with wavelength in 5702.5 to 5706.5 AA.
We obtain 15.52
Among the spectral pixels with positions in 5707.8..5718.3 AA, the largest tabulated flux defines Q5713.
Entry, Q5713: 17.68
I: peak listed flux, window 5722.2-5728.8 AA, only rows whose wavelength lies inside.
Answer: 17.73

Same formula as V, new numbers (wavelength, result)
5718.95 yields 16.31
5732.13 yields 15.72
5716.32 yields 17.68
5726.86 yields 15.69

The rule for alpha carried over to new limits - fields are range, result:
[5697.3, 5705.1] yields 17.63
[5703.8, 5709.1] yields 15.96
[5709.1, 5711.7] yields 15.54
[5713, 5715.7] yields 17.46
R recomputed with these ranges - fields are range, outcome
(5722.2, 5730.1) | 15.69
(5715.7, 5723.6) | 15.93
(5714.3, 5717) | 15.41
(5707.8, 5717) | 14.15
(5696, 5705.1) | 15.33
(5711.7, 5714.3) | 14.26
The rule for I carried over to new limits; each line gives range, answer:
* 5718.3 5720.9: 16.31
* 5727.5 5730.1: 17.15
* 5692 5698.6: 16.5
